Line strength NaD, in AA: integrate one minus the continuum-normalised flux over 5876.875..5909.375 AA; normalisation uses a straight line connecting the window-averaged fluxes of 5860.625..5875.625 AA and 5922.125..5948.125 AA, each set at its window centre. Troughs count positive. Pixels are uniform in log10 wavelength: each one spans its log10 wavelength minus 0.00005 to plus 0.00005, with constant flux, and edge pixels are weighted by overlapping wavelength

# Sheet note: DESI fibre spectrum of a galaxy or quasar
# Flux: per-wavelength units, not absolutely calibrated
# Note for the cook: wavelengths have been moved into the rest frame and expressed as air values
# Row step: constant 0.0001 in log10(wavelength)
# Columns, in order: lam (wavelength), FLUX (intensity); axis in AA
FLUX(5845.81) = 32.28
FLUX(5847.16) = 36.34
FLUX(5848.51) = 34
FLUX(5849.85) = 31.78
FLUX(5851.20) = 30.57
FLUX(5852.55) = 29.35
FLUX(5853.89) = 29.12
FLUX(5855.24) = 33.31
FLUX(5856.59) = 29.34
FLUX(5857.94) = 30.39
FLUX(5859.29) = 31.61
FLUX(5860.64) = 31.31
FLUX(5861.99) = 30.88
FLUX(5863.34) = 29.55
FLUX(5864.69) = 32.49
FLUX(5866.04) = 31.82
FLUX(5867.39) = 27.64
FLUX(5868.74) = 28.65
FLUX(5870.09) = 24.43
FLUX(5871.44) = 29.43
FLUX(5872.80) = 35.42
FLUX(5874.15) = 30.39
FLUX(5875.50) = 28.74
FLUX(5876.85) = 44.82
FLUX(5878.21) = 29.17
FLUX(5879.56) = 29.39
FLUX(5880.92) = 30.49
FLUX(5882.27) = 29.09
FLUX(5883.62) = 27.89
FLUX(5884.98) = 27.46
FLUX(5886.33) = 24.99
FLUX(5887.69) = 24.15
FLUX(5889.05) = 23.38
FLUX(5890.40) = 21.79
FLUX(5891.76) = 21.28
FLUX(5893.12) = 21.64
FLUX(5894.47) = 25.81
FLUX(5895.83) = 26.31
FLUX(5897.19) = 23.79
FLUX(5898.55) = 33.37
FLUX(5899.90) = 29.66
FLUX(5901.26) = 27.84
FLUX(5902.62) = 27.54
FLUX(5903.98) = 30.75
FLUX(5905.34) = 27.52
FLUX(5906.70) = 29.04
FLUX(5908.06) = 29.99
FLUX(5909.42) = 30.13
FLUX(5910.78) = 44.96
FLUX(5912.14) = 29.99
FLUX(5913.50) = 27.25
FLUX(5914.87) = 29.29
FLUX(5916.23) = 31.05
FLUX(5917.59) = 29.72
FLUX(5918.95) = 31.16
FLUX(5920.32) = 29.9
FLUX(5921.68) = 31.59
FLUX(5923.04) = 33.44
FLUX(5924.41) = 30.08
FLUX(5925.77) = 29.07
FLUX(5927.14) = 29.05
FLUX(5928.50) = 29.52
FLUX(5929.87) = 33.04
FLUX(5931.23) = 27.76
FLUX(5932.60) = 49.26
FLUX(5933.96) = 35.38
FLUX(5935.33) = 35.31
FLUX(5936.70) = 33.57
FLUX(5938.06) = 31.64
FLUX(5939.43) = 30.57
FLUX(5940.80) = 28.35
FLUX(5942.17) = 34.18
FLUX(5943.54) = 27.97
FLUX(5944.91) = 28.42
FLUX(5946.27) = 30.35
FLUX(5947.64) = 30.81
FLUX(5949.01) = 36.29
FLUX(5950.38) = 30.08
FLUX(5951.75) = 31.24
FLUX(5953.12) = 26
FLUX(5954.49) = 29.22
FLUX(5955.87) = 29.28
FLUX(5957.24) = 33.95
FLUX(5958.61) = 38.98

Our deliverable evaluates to 3.5 AA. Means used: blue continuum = 30.1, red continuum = 32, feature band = 27.5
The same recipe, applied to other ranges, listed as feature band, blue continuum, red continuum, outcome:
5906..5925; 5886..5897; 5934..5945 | -2.53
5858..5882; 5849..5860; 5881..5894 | -2.55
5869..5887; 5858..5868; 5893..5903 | -0.50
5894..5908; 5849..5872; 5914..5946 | 1.24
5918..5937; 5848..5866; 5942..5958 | -1.22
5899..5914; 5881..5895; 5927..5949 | -1.49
